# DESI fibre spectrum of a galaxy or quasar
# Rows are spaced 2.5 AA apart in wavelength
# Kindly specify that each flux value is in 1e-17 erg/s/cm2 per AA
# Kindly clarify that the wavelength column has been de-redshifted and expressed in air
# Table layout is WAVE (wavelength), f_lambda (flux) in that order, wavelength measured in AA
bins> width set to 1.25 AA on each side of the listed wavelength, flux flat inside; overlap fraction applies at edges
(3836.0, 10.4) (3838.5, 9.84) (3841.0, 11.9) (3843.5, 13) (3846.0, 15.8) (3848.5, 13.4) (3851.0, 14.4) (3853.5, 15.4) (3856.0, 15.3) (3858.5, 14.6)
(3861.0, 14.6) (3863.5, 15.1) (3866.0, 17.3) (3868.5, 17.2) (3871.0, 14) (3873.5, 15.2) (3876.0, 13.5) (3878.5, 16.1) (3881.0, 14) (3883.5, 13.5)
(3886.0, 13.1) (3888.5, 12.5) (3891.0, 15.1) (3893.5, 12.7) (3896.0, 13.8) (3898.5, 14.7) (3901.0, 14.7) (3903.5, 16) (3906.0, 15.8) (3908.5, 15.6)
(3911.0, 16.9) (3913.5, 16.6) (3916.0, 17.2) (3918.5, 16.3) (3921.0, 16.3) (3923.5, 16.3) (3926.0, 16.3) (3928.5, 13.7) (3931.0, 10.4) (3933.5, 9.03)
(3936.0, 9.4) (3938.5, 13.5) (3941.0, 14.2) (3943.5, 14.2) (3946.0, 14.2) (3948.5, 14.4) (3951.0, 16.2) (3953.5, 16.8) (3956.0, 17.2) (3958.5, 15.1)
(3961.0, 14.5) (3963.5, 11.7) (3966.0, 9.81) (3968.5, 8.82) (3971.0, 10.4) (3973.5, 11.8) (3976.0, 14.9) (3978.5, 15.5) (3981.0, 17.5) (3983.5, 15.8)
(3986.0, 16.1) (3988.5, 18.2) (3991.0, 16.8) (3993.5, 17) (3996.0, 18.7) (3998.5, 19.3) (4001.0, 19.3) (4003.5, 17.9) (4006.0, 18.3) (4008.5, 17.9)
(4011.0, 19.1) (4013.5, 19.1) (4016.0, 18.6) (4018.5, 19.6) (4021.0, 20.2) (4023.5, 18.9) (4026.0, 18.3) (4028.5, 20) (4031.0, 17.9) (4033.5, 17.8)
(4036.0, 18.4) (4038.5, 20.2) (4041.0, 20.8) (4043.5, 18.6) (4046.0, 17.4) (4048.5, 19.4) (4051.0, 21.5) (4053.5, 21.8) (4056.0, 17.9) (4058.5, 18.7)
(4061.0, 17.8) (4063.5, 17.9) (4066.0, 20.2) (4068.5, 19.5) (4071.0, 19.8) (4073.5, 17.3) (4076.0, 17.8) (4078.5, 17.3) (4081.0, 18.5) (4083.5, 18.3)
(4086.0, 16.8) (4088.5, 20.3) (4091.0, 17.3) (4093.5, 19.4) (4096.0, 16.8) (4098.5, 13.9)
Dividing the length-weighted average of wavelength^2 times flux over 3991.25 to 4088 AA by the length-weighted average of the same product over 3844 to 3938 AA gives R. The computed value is 1.38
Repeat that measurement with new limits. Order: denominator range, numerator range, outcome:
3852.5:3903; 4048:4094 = 1.42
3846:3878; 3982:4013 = 1.27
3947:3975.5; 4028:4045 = 1.48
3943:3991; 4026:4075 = 1.38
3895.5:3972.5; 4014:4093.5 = 1.41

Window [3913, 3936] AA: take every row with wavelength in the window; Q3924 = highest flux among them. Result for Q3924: 17.2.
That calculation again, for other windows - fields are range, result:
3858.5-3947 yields 17.3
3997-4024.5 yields 20.2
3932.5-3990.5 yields 18.2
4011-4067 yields 21.8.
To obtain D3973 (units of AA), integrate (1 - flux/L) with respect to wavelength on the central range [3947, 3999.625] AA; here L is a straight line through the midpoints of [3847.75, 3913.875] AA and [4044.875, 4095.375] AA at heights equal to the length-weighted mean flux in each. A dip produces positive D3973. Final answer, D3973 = 5.3 AA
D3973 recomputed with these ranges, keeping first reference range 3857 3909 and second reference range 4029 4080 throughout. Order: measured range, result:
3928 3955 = 4.79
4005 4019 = -0.67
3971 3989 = 1.99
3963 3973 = 3.93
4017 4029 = -0.80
